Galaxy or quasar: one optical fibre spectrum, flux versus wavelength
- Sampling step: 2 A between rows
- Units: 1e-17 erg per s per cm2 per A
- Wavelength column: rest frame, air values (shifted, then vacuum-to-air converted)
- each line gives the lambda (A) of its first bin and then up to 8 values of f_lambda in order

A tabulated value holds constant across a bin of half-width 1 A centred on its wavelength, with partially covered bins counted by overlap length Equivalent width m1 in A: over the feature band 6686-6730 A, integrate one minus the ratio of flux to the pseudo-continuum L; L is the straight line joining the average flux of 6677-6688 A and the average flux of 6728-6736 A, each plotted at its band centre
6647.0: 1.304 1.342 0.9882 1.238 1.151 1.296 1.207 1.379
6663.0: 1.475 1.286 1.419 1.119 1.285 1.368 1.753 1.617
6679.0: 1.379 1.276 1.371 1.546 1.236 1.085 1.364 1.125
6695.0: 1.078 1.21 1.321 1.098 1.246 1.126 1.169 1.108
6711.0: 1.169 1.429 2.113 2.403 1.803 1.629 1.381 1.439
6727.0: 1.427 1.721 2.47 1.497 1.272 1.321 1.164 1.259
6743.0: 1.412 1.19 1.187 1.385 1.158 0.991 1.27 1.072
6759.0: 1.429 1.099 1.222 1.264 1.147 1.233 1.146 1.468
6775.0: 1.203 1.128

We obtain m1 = 5.0 A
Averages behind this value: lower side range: 1.38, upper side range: 1.74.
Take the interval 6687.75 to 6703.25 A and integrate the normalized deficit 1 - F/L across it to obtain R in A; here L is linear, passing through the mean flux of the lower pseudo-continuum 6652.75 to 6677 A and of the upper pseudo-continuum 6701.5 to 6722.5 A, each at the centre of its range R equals 2.8 A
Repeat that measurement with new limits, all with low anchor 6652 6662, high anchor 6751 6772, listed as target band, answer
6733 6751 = -1.2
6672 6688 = -2.6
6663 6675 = -1.0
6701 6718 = -3.2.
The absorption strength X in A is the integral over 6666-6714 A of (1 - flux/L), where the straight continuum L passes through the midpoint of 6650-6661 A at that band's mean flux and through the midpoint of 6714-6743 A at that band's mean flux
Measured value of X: 3.5 A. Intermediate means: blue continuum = 1.19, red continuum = 1.63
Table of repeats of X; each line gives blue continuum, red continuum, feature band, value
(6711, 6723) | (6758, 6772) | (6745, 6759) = 1.8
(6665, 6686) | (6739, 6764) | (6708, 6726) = -4.2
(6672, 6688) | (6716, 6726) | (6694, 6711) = 4.6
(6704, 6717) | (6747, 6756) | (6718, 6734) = -3.9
